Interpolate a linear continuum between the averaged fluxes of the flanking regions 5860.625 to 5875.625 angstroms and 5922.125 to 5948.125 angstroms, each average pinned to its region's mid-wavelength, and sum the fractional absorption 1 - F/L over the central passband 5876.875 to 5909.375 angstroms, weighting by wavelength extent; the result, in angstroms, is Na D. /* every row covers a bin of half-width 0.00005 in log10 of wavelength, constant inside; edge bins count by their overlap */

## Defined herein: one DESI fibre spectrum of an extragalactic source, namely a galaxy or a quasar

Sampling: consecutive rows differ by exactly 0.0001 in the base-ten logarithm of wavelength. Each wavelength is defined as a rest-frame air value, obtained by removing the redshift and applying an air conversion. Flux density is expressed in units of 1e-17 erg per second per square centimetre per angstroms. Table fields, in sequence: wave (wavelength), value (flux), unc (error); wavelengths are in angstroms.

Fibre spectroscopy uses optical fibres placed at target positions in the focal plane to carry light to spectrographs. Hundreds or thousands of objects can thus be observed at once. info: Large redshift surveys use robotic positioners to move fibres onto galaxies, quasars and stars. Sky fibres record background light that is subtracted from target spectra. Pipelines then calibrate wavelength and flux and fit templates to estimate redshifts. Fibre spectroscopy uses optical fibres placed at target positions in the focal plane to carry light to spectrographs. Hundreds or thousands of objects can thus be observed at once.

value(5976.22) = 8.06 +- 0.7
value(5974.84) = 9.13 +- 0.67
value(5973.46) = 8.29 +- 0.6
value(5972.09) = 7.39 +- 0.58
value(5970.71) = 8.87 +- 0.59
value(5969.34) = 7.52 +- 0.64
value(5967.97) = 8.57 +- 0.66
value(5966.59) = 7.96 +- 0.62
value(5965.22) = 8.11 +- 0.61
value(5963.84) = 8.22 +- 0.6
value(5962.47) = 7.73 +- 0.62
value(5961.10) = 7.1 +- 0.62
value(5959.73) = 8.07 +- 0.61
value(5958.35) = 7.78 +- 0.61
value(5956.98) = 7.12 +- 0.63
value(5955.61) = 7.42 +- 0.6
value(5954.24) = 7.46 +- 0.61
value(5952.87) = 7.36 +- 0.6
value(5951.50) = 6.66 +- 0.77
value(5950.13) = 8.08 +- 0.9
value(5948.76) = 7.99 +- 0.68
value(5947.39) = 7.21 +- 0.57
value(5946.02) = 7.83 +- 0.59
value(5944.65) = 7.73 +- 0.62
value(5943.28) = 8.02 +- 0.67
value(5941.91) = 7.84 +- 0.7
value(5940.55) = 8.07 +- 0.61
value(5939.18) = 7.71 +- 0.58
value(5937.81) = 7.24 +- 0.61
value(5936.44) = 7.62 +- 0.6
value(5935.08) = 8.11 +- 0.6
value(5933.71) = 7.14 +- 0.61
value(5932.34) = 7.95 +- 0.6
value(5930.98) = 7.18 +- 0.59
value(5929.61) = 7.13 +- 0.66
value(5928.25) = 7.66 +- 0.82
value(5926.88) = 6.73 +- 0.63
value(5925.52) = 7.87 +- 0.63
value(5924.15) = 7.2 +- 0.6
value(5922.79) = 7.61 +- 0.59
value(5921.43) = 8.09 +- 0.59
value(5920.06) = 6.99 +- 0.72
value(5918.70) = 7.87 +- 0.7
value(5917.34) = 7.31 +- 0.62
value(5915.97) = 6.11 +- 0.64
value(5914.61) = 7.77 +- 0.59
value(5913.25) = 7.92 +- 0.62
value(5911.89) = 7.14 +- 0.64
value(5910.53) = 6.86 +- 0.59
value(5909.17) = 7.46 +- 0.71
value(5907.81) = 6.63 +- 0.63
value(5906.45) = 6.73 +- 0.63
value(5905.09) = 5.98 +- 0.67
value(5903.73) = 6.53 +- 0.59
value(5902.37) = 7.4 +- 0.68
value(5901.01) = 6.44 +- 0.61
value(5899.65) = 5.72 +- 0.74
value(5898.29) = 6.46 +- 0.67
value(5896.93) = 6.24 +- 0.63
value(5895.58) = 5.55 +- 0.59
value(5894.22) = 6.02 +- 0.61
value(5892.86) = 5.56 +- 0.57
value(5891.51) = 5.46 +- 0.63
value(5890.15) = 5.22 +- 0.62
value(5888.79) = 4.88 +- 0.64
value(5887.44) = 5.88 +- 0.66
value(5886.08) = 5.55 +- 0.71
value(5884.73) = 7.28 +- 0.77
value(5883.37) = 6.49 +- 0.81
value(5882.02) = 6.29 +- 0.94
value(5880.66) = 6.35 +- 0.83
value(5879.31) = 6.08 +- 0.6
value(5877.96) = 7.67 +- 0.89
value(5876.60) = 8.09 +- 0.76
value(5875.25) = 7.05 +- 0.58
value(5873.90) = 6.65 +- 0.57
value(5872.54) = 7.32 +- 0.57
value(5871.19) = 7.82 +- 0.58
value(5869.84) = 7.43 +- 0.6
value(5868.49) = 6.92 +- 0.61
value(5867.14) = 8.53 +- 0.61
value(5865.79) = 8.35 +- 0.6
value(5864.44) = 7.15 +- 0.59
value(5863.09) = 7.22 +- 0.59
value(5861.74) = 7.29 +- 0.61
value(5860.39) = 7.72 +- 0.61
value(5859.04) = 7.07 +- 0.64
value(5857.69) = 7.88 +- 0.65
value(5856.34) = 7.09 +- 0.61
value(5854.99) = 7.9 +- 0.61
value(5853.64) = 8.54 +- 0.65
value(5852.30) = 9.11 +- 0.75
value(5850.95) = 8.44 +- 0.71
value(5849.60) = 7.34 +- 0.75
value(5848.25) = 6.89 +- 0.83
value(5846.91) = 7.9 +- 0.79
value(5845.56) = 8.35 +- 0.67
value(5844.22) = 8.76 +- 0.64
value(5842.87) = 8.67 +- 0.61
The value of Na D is 5.4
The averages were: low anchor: 7.45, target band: 6.25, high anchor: 7.57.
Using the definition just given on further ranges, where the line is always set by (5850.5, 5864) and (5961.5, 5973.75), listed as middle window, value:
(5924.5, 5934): 0.7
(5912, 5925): 0.8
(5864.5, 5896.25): 4.9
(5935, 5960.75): 1.2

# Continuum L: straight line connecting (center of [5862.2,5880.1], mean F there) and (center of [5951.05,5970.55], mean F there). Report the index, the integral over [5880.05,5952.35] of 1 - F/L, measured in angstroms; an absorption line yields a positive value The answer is 5.7 angstroms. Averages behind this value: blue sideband 7.4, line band 6.96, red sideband 7.7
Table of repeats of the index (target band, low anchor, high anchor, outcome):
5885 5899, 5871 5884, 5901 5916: 2.5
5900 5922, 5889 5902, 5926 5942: -1.8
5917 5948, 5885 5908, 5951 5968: -2.8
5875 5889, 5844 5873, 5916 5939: 2.0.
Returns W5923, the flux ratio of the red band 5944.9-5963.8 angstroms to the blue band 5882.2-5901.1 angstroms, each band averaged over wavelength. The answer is 1.28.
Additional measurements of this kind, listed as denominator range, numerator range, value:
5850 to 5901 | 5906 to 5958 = 1.08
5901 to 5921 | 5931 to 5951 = 1.10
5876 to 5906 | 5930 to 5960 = 1.22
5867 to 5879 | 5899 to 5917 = 0.92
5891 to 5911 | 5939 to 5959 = 1.20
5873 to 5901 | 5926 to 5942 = 1.21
